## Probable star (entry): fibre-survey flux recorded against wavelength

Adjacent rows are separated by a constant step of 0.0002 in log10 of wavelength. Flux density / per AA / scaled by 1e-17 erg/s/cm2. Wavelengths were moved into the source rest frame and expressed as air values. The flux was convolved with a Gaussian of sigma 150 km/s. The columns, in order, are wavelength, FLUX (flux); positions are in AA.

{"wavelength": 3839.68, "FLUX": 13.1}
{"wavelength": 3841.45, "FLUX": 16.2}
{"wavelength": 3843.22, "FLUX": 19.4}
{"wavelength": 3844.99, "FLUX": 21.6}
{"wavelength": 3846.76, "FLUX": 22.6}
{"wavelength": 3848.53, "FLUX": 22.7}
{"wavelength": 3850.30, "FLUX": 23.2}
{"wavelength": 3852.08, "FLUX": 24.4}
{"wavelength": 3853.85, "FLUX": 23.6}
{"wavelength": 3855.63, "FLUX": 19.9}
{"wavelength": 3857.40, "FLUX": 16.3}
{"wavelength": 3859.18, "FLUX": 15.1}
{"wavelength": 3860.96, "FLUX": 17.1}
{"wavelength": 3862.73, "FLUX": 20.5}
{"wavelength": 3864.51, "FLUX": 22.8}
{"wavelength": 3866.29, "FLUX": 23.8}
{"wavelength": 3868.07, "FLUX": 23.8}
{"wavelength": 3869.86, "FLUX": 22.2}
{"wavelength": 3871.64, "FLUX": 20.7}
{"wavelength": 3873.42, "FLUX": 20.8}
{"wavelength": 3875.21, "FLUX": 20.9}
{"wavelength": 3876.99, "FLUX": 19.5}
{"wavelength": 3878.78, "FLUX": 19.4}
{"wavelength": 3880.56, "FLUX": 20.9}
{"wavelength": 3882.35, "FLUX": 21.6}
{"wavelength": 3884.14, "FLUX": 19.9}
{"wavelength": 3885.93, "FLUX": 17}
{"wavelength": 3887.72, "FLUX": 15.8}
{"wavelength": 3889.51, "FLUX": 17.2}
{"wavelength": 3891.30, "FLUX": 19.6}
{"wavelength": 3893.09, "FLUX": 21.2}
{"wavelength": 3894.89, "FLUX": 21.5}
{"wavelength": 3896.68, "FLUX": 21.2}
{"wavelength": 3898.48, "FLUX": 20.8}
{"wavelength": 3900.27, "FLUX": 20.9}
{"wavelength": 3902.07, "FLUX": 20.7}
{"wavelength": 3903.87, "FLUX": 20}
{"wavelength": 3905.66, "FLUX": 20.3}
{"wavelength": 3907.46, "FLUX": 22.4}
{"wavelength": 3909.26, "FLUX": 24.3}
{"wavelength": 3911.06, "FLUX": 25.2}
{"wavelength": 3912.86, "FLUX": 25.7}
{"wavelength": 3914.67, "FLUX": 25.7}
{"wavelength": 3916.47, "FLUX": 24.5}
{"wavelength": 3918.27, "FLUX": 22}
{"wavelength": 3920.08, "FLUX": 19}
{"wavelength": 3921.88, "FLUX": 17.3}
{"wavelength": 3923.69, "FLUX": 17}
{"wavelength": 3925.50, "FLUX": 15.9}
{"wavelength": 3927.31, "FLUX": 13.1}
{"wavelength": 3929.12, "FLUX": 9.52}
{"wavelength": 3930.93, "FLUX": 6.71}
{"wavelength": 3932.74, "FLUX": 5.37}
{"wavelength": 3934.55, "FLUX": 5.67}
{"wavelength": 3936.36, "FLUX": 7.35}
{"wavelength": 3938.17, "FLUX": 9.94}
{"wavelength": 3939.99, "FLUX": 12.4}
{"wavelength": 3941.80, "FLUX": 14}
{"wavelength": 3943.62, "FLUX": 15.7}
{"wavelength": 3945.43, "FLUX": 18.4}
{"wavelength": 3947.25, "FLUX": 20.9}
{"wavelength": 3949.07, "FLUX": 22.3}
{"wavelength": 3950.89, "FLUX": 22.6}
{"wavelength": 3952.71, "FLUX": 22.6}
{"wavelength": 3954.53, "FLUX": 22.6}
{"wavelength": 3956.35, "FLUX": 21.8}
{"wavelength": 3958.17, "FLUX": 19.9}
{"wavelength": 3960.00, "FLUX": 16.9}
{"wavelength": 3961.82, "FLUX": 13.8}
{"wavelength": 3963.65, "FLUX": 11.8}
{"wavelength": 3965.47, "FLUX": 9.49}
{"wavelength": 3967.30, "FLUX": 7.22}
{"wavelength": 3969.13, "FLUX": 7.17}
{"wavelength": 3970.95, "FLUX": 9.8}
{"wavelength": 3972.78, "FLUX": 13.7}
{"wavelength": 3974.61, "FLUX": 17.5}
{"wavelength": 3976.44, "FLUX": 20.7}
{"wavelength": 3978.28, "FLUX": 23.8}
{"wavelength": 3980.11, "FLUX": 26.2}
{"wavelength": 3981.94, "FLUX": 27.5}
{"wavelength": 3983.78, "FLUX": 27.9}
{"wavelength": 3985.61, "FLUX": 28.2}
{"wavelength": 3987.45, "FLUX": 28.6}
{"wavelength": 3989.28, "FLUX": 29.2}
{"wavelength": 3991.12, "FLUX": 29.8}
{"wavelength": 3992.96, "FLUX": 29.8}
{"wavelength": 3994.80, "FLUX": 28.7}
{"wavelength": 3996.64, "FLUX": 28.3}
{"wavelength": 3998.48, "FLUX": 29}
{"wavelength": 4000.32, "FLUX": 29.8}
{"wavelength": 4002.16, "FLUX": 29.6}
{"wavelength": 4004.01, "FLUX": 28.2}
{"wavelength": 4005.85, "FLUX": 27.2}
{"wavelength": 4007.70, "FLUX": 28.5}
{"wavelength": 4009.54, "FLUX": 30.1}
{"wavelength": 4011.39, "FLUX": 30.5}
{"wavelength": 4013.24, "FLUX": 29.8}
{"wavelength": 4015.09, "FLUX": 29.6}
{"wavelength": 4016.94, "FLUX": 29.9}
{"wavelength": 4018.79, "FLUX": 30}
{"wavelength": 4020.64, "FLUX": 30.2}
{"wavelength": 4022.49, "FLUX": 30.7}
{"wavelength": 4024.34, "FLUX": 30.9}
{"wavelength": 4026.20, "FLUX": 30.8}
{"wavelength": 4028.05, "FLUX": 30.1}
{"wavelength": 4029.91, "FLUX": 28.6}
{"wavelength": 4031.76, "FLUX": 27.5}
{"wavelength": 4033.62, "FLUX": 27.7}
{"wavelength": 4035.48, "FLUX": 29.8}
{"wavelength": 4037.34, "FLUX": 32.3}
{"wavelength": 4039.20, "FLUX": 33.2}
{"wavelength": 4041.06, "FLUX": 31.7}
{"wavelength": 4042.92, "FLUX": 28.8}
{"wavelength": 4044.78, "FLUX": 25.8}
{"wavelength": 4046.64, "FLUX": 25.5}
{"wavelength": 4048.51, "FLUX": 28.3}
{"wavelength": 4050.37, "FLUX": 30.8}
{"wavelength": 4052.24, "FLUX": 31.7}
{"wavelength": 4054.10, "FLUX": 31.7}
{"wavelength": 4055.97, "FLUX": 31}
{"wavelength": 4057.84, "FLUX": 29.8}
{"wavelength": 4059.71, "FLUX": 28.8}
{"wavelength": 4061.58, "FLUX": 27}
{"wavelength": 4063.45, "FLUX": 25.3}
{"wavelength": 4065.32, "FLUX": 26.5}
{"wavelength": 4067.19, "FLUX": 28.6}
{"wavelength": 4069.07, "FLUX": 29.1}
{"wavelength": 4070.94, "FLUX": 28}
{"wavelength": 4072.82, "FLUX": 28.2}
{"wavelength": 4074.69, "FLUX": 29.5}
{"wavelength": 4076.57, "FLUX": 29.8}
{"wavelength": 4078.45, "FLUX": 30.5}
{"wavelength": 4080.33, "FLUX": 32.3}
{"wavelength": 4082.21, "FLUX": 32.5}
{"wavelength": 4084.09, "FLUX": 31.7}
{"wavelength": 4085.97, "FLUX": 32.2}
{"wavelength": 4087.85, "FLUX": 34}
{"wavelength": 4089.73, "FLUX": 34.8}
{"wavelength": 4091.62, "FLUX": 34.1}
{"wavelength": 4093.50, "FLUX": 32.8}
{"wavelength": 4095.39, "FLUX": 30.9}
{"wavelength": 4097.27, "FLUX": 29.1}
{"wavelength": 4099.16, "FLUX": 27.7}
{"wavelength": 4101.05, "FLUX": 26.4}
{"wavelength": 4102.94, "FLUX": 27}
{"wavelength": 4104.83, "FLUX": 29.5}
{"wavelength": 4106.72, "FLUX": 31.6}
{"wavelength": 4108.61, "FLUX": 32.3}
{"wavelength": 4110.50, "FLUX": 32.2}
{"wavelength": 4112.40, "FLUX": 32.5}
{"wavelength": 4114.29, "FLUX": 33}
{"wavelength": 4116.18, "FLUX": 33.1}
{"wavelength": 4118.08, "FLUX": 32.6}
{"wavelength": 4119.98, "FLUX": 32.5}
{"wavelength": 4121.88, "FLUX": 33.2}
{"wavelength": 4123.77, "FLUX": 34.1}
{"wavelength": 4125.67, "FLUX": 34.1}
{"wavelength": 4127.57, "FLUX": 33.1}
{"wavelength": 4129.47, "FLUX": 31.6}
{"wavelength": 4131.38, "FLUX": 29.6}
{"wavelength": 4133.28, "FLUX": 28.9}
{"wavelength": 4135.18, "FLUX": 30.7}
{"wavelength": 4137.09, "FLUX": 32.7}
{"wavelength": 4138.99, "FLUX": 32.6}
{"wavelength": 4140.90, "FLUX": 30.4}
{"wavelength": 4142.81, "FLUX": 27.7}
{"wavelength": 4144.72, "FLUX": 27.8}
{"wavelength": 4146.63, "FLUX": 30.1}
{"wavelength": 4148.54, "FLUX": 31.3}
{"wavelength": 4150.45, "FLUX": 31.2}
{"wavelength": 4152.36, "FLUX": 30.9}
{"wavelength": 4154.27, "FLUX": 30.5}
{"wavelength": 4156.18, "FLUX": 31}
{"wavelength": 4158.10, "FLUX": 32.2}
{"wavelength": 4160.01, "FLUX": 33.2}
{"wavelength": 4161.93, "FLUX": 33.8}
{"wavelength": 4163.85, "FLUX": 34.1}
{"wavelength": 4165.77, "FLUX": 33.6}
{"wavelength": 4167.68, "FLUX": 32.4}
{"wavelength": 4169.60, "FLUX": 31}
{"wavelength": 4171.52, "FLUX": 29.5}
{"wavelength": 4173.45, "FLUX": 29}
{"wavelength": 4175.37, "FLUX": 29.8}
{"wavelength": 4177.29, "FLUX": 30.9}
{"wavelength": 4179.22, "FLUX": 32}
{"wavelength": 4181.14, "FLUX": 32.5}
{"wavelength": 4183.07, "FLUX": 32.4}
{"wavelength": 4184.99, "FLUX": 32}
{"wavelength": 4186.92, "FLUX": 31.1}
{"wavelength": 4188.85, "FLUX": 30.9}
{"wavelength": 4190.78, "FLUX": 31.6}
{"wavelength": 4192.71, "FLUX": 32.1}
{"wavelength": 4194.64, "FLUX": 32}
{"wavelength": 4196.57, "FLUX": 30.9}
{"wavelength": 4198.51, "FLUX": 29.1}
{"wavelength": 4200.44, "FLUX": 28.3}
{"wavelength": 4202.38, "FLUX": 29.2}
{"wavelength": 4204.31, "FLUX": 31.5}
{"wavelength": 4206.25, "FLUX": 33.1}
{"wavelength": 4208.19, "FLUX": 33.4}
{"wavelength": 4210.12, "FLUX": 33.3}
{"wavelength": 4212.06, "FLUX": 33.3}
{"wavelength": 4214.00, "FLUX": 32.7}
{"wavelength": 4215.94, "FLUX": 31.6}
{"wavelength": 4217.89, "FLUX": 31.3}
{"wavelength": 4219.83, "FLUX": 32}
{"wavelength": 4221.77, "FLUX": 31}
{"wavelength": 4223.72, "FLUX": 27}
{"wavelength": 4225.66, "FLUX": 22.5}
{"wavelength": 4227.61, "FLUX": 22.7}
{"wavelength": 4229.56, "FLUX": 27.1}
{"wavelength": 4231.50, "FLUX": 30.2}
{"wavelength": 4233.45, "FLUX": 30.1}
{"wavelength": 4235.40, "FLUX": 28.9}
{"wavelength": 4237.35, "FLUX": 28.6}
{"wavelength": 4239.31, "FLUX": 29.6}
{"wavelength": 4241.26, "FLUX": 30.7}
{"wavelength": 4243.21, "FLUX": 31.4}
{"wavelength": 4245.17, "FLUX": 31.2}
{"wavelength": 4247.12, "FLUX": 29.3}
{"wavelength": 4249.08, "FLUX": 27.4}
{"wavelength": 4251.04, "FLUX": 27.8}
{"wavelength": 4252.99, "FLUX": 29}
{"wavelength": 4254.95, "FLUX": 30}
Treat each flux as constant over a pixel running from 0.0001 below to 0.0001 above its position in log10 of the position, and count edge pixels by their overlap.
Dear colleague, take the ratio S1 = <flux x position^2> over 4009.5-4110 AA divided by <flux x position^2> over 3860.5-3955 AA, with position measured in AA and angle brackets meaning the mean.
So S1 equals 1.72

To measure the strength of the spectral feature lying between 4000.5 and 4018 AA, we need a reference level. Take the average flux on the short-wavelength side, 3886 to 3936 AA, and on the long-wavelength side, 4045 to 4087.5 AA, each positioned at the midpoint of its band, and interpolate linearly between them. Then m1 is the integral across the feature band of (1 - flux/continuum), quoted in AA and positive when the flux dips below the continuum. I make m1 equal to -2.7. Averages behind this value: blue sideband 18.3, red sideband 29.5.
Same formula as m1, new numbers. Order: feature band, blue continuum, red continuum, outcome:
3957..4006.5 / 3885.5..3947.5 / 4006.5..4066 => 4.37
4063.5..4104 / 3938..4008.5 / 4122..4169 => -3.19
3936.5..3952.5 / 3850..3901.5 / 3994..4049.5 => 5.10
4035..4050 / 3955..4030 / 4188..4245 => -2.08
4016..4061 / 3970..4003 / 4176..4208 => -4.84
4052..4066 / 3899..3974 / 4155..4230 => -3.23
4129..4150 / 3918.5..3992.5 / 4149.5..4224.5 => -1.26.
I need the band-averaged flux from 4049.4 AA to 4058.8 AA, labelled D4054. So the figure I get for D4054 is 31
